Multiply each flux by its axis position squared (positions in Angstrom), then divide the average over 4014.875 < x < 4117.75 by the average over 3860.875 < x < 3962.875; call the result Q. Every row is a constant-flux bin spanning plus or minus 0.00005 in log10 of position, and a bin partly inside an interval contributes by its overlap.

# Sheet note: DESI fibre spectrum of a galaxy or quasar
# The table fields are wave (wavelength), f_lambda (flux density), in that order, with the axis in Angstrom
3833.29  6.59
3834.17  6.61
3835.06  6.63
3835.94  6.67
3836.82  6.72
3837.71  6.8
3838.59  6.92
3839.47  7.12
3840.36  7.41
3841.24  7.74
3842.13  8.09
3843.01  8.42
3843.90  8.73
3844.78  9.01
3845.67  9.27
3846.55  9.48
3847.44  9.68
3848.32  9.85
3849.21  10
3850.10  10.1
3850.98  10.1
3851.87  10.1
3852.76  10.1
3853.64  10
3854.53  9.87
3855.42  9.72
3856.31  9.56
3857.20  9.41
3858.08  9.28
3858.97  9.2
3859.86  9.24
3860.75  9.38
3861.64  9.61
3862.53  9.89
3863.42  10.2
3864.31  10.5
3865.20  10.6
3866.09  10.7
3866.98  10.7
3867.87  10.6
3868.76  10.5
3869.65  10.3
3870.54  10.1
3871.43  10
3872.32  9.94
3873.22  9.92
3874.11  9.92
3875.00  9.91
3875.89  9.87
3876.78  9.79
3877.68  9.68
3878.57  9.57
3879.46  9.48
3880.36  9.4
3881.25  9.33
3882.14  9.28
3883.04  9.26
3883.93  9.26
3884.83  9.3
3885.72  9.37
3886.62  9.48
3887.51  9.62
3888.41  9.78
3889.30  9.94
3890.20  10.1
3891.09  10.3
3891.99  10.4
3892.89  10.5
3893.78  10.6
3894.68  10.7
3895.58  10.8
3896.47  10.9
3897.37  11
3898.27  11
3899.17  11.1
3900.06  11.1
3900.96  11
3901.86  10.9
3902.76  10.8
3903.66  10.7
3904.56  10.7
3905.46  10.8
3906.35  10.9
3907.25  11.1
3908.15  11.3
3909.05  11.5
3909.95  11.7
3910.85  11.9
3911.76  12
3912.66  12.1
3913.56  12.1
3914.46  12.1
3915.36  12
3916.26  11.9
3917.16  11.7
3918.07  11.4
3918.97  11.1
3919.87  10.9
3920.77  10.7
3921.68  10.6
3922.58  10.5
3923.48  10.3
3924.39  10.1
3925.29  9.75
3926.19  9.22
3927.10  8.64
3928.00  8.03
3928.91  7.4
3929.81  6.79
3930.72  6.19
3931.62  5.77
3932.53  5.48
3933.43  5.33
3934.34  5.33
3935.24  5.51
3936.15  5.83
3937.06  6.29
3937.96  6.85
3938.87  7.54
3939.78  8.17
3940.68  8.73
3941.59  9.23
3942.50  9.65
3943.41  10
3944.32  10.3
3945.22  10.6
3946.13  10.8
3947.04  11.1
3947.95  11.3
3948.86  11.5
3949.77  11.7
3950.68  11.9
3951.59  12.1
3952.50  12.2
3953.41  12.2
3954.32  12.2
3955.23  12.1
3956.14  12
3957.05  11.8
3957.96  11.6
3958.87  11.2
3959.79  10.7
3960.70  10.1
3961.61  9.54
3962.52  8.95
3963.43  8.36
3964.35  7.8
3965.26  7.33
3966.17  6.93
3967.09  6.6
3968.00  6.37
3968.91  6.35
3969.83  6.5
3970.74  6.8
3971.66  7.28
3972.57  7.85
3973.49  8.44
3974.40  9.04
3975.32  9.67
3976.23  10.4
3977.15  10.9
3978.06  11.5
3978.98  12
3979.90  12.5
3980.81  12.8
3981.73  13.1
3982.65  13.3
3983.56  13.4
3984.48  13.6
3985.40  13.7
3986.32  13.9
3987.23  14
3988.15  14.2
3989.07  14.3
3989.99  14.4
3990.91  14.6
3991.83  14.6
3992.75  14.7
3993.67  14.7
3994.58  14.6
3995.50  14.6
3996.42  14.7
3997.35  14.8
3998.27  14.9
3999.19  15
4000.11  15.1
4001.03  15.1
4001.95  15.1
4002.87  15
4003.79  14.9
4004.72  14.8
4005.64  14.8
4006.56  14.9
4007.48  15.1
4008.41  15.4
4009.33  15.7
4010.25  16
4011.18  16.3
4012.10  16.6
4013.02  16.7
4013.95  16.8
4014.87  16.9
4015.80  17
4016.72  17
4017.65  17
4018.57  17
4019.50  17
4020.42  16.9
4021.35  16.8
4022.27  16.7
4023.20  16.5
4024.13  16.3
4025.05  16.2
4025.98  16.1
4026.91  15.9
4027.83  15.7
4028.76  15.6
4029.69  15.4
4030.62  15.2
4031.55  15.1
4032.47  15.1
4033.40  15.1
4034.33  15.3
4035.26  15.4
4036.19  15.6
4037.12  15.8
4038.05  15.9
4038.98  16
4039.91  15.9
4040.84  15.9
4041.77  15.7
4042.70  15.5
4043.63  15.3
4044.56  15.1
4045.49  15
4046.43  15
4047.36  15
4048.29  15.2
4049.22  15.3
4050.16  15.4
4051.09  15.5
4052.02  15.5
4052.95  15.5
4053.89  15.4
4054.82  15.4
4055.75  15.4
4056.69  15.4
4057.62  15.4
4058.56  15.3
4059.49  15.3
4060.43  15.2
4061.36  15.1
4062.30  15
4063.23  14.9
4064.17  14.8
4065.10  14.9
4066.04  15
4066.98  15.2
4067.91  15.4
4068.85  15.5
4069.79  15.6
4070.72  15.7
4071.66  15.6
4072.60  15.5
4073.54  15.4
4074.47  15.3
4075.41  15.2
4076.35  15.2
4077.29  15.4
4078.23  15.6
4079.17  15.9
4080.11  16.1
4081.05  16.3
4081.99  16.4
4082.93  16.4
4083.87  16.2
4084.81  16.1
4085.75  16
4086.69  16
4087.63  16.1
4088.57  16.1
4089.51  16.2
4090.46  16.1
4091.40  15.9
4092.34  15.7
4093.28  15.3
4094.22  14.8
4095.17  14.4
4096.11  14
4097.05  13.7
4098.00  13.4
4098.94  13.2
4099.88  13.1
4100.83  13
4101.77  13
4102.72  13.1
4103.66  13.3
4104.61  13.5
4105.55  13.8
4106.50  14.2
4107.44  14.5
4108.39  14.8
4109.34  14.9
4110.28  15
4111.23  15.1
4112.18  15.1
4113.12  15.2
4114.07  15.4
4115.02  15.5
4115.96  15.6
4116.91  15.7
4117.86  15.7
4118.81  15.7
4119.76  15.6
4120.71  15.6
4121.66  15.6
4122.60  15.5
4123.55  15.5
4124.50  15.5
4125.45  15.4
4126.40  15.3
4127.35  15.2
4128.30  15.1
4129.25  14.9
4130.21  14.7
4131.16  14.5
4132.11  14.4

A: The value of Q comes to 1.6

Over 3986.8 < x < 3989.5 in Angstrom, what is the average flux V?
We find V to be 14.1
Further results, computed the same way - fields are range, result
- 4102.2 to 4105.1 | 13.3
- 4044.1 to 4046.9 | 15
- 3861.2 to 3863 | 9.75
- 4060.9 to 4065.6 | 14.9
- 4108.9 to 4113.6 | 15.1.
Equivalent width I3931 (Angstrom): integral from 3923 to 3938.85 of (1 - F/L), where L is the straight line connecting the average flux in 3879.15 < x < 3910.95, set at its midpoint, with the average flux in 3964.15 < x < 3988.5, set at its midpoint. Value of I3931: 4.8 Angstrom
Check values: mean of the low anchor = 10.4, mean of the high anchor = 10.2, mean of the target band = 7.24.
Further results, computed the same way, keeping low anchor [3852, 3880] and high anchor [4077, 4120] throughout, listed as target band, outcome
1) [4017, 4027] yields -2.4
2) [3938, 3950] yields 1.8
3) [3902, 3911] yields -0.2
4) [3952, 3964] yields 1.0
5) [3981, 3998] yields -2.0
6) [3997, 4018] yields -4.3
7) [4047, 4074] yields -2.1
